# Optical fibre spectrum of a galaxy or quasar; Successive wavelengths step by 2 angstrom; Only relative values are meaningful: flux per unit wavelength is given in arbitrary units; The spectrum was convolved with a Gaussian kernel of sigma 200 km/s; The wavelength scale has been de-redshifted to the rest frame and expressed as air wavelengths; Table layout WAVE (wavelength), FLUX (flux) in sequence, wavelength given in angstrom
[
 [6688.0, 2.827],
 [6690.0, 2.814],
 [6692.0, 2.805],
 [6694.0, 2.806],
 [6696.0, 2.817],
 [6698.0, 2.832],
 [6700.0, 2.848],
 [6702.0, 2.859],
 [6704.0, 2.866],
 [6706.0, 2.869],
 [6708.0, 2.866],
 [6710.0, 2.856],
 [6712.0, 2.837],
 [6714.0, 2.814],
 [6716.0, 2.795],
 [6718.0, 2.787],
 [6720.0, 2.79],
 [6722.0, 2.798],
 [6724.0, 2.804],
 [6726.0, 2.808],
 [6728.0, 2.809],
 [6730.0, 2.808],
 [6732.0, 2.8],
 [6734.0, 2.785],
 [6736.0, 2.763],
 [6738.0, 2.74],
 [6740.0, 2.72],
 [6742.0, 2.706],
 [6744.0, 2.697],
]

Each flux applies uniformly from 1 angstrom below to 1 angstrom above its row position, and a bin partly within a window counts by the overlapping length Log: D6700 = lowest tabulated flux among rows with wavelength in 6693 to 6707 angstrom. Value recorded 2.806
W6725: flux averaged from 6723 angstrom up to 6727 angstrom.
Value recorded 2.81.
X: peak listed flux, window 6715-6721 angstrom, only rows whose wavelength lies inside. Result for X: 2.795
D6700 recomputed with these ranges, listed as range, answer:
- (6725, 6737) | 2.763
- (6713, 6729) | 2.787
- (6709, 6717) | 2.795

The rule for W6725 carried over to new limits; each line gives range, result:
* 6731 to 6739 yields 2.77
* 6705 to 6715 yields 2.85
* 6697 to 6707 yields 2.85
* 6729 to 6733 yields 2.8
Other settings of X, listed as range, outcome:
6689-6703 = 2.859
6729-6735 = 2.808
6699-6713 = 2.869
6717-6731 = 2.809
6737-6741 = 2.74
